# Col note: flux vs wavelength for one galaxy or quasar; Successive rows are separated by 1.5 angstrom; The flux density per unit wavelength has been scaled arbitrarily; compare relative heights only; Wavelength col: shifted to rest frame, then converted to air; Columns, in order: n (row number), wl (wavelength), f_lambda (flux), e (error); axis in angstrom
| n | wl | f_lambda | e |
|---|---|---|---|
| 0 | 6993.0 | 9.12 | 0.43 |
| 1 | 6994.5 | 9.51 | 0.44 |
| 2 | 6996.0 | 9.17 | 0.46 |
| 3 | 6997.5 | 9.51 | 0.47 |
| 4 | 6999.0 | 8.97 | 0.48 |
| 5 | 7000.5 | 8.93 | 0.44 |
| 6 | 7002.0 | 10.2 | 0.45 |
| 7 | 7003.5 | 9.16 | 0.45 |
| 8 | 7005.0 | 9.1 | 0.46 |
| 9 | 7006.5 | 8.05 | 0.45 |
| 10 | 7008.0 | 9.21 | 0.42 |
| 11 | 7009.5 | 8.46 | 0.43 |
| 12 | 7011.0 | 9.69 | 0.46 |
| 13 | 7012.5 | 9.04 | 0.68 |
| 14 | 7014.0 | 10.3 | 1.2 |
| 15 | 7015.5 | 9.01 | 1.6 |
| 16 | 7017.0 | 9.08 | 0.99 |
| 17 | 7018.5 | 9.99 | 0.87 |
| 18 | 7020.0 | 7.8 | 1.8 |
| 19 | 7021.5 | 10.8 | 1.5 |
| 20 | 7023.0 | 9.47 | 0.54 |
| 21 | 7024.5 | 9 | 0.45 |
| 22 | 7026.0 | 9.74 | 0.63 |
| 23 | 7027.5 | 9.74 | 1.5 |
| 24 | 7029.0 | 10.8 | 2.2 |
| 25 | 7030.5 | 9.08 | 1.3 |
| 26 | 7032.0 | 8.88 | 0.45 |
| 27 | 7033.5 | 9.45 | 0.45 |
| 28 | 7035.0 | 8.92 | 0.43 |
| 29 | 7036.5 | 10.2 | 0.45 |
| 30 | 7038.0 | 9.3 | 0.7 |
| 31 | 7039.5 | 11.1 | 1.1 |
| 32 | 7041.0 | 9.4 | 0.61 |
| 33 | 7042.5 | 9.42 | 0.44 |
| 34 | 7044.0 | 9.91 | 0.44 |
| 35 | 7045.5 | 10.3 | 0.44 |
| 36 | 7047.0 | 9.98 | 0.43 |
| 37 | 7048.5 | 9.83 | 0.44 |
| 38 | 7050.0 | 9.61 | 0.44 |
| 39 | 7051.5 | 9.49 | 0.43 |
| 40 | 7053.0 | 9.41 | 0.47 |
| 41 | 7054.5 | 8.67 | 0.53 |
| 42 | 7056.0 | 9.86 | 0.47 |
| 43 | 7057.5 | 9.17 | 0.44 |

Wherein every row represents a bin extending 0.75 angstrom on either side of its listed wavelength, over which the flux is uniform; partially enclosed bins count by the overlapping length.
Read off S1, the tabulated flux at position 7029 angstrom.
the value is 10.8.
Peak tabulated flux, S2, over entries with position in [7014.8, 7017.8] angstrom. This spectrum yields 9.08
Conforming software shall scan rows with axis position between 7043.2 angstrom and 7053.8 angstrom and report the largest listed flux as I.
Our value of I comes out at 10.3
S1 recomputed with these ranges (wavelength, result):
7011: 9.69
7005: 9.1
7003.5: 9.16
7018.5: 9.99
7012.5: 9.04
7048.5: 9.83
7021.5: 10.8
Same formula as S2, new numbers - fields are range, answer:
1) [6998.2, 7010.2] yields 10.2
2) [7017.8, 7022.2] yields 10.8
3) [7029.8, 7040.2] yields 11.1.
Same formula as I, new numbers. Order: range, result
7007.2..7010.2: 9.21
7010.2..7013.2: 9.69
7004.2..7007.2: 9.1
